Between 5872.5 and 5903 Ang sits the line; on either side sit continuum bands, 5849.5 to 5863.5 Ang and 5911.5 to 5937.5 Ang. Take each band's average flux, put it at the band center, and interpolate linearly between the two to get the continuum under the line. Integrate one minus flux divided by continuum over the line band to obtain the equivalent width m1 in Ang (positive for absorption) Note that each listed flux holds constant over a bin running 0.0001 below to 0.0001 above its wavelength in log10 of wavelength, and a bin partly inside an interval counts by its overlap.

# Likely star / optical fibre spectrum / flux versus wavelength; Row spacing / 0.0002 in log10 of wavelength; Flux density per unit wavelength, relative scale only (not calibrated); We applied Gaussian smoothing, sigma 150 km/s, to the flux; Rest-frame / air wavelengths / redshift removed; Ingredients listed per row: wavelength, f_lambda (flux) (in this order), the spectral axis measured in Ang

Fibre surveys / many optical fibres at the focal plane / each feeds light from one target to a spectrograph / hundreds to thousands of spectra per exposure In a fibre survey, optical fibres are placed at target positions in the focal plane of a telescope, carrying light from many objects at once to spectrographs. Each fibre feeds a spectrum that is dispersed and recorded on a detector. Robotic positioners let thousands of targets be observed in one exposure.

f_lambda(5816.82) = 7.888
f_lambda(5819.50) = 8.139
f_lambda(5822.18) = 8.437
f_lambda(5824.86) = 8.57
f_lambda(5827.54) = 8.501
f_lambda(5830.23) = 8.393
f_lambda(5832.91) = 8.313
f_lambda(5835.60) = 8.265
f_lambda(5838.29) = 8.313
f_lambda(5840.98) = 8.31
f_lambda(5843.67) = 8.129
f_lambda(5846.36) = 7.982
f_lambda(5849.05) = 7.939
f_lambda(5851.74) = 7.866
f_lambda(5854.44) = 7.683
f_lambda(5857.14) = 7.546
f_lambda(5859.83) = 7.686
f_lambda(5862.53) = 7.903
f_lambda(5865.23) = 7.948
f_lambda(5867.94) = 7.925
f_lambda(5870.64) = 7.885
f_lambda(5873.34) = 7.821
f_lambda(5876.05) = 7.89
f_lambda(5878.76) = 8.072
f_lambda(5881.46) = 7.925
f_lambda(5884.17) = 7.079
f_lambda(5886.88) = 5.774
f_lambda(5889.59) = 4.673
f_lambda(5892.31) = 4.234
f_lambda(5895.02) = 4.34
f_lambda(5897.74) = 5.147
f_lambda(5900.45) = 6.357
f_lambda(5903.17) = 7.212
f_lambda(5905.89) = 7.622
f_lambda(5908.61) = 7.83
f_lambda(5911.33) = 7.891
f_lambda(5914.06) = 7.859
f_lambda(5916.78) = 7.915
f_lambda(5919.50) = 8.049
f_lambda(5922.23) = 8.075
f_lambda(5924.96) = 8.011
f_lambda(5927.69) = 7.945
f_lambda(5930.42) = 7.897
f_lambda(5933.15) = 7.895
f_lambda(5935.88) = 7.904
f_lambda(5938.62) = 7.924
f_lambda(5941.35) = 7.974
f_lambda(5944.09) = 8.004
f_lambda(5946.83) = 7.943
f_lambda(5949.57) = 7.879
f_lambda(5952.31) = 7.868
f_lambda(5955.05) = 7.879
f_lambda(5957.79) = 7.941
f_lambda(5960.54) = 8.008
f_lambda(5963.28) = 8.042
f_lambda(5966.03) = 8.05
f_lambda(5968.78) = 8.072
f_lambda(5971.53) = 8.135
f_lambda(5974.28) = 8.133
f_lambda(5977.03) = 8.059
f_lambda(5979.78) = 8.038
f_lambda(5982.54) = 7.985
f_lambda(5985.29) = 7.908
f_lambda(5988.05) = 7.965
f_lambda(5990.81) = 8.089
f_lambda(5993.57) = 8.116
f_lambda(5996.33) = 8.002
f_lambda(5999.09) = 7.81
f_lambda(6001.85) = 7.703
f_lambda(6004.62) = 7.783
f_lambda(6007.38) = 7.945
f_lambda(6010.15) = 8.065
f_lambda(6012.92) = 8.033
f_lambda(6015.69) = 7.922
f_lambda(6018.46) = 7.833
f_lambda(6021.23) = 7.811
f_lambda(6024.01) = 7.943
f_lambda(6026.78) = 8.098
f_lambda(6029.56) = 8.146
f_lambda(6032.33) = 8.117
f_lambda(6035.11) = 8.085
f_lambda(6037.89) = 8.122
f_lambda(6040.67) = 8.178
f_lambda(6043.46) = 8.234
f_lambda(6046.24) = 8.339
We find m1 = 5.9 Ang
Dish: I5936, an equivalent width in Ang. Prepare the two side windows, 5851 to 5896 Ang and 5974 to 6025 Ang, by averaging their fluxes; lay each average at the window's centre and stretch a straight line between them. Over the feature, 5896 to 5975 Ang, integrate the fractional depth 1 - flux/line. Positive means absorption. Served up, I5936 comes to -2.5 Ang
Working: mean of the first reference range 7.08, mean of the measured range 7.76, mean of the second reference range 7.95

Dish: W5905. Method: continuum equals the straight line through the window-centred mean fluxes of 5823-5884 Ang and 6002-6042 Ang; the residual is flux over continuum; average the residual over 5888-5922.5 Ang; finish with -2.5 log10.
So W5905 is 0.20 mag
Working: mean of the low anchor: 8.02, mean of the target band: 6.66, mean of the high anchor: 8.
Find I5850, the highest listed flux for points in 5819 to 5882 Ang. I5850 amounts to 8.57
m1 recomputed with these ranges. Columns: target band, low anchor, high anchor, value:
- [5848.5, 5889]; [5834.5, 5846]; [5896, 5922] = 1.3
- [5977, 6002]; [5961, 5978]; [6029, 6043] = 0.4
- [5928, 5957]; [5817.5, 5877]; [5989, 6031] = 0.3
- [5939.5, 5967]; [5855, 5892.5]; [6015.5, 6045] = -1.0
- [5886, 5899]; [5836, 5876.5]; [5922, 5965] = 5.1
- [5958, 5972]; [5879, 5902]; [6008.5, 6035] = -2.0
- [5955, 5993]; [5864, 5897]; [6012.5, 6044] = -2.3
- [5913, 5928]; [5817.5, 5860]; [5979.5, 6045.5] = 0.2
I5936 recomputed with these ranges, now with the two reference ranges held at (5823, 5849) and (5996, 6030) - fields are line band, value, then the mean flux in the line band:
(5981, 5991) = 0.0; 7.97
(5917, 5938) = 0.4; 7.96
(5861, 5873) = 0.5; 7.9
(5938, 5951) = 0.2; 7.95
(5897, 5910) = 2.0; 6.92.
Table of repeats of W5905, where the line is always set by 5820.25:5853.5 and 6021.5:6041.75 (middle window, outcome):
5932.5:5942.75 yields 0.03 mag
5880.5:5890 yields 0.26 mag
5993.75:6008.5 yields 0.03 mag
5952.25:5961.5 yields 0.03 mag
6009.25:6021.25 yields 0.02 mag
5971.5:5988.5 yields 0.01 mag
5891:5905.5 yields 0.41 mag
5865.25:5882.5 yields 0.04 mag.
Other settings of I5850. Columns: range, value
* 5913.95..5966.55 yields 8.075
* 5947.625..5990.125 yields 8.135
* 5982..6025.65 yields 8.116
